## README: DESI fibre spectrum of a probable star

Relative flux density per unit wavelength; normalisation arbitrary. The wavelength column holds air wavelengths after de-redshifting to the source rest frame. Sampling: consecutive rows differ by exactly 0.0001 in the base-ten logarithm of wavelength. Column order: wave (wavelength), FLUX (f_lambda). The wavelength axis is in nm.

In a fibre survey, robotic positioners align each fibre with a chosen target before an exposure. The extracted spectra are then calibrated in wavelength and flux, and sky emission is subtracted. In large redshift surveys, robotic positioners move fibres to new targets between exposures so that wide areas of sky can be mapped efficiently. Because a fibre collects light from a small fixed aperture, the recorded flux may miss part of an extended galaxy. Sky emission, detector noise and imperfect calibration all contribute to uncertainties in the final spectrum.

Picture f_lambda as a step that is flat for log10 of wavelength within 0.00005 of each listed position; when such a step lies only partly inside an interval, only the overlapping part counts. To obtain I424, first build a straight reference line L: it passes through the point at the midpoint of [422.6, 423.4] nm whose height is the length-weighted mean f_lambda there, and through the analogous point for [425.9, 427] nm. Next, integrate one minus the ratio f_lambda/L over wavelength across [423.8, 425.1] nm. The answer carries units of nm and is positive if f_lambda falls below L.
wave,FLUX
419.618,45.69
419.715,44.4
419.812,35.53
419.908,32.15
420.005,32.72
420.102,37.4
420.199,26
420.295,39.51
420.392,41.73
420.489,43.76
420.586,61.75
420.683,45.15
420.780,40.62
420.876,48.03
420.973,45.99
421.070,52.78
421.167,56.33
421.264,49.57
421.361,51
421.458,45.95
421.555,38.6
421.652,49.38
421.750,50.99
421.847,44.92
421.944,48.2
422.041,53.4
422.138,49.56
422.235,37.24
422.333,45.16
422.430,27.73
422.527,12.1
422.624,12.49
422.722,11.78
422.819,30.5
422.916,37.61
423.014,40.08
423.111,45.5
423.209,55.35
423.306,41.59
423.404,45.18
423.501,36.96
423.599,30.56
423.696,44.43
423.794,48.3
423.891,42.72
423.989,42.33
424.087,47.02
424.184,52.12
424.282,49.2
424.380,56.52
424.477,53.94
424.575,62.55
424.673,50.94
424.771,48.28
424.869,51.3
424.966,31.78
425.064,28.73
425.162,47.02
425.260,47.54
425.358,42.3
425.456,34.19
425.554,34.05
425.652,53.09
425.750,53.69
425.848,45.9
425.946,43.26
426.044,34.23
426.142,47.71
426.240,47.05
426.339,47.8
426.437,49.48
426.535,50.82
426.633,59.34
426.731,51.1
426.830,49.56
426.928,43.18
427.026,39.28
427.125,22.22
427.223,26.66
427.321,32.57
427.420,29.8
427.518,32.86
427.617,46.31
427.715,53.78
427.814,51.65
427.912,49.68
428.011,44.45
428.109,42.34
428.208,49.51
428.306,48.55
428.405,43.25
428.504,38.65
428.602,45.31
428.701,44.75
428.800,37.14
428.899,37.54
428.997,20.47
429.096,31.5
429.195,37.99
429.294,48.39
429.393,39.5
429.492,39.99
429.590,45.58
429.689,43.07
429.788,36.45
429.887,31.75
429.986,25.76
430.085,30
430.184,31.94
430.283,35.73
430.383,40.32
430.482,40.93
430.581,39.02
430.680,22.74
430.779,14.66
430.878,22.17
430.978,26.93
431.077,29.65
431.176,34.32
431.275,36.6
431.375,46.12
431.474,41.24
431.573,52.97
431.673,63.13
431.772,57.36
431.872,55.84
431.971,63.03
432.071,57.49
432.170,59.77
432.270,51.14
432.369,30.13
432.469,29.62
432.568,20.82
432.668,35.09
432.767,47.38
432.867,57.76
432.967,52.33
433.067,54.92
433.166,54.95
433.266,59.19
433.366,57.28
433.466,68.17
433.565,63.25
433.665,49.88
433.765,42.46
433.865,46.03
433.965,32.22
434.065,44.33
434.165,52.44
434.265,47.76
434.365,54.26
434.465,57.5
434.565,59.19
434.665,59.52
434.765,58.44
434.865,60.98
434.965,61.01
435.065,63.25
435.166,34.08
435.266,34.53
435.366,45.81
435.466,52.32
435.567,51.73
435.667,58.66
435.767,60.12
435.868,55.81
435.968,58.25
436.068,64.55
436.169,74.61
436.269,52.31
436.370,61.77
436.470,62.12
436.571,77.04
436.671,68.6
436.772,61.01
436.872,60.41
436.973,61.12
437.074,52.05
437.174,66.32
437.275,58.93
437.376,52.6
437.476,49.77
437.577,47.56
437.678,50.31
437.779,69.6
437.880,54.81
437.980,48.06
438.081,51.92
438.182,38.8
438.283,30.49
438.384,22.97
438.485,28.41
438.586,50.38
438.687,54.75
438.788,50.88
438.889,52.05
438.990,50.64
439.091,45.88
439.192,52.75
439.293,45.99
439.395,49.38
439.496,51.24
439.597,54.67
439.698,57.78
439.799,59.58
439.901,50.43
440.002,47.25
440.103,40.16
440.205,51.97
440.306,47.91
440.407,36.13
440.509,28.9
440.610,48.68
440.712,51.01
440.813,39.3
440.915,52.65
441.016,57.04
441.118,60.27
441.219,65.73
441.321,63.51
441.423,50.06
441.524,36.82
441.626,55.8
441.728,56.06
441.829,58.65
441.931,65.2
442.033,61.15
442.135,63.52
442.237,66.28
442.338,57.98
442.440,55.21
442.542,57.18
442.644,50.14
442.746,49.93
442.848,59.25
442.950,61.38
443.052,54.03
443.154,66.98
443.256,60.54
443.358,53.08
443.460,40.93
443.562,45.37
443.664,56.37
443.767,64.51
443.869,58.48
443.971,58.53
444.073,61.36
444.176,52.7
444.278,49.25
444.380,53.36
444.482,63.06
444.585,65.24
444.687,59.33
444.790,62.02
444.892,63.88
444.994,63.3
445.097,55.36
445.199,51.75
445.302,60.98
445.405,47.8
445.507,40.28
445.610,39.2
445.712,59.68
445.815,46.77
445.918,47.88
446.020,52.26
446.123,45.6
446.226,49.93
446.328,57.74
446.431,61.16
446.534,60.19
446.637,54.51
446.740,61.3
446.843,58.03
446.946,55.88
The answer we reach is -0.23 nm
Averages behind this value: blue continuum 35.6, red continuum 47.4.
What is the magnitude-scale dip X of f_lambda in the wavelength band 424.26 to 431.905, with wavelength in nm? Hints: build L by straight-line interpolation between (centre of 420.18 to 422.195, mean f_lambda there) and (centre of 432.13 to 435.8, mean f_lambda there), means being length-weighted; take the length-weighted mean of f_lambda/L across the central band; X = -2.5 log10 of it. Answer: 0.174 mag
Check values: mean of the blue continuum 47.1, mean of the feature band 41.6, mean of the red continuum 50.4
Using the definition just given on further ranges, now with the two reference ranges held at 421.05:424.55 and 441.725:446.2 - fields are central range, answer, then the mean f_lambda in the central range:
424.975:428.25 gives 0.047 mag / 43.2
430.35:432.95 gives 0.164 mag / 41.6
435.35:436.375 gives -0.142 mag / 58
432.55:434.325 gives -0.009 mag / 49.8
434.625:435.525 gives -0.037 mag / 52.1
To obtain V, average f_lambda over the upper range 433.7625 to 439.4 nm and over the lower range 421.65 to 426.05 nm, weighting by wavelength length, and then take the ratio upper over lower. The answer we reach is 1.2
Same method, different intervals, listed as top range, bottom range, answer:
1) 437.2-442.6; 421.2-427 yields 1.17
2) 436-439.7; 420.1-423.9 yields 1.28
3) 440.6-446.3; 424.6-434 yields 1.29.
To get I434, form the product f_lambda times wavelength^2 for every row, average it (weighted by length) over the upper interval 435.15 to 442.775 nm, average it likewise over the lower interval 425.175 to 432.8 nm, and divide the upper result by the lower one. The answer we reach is 1.3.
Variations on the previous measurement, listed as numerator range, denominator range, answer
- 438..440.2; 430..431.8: 1.34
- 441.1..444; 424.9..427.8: 1.45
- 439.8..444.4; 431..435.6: 1.13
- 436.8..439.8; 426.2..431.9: 1.31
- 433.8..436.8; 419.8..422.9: 1.46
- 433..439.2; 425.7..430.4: 1.35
